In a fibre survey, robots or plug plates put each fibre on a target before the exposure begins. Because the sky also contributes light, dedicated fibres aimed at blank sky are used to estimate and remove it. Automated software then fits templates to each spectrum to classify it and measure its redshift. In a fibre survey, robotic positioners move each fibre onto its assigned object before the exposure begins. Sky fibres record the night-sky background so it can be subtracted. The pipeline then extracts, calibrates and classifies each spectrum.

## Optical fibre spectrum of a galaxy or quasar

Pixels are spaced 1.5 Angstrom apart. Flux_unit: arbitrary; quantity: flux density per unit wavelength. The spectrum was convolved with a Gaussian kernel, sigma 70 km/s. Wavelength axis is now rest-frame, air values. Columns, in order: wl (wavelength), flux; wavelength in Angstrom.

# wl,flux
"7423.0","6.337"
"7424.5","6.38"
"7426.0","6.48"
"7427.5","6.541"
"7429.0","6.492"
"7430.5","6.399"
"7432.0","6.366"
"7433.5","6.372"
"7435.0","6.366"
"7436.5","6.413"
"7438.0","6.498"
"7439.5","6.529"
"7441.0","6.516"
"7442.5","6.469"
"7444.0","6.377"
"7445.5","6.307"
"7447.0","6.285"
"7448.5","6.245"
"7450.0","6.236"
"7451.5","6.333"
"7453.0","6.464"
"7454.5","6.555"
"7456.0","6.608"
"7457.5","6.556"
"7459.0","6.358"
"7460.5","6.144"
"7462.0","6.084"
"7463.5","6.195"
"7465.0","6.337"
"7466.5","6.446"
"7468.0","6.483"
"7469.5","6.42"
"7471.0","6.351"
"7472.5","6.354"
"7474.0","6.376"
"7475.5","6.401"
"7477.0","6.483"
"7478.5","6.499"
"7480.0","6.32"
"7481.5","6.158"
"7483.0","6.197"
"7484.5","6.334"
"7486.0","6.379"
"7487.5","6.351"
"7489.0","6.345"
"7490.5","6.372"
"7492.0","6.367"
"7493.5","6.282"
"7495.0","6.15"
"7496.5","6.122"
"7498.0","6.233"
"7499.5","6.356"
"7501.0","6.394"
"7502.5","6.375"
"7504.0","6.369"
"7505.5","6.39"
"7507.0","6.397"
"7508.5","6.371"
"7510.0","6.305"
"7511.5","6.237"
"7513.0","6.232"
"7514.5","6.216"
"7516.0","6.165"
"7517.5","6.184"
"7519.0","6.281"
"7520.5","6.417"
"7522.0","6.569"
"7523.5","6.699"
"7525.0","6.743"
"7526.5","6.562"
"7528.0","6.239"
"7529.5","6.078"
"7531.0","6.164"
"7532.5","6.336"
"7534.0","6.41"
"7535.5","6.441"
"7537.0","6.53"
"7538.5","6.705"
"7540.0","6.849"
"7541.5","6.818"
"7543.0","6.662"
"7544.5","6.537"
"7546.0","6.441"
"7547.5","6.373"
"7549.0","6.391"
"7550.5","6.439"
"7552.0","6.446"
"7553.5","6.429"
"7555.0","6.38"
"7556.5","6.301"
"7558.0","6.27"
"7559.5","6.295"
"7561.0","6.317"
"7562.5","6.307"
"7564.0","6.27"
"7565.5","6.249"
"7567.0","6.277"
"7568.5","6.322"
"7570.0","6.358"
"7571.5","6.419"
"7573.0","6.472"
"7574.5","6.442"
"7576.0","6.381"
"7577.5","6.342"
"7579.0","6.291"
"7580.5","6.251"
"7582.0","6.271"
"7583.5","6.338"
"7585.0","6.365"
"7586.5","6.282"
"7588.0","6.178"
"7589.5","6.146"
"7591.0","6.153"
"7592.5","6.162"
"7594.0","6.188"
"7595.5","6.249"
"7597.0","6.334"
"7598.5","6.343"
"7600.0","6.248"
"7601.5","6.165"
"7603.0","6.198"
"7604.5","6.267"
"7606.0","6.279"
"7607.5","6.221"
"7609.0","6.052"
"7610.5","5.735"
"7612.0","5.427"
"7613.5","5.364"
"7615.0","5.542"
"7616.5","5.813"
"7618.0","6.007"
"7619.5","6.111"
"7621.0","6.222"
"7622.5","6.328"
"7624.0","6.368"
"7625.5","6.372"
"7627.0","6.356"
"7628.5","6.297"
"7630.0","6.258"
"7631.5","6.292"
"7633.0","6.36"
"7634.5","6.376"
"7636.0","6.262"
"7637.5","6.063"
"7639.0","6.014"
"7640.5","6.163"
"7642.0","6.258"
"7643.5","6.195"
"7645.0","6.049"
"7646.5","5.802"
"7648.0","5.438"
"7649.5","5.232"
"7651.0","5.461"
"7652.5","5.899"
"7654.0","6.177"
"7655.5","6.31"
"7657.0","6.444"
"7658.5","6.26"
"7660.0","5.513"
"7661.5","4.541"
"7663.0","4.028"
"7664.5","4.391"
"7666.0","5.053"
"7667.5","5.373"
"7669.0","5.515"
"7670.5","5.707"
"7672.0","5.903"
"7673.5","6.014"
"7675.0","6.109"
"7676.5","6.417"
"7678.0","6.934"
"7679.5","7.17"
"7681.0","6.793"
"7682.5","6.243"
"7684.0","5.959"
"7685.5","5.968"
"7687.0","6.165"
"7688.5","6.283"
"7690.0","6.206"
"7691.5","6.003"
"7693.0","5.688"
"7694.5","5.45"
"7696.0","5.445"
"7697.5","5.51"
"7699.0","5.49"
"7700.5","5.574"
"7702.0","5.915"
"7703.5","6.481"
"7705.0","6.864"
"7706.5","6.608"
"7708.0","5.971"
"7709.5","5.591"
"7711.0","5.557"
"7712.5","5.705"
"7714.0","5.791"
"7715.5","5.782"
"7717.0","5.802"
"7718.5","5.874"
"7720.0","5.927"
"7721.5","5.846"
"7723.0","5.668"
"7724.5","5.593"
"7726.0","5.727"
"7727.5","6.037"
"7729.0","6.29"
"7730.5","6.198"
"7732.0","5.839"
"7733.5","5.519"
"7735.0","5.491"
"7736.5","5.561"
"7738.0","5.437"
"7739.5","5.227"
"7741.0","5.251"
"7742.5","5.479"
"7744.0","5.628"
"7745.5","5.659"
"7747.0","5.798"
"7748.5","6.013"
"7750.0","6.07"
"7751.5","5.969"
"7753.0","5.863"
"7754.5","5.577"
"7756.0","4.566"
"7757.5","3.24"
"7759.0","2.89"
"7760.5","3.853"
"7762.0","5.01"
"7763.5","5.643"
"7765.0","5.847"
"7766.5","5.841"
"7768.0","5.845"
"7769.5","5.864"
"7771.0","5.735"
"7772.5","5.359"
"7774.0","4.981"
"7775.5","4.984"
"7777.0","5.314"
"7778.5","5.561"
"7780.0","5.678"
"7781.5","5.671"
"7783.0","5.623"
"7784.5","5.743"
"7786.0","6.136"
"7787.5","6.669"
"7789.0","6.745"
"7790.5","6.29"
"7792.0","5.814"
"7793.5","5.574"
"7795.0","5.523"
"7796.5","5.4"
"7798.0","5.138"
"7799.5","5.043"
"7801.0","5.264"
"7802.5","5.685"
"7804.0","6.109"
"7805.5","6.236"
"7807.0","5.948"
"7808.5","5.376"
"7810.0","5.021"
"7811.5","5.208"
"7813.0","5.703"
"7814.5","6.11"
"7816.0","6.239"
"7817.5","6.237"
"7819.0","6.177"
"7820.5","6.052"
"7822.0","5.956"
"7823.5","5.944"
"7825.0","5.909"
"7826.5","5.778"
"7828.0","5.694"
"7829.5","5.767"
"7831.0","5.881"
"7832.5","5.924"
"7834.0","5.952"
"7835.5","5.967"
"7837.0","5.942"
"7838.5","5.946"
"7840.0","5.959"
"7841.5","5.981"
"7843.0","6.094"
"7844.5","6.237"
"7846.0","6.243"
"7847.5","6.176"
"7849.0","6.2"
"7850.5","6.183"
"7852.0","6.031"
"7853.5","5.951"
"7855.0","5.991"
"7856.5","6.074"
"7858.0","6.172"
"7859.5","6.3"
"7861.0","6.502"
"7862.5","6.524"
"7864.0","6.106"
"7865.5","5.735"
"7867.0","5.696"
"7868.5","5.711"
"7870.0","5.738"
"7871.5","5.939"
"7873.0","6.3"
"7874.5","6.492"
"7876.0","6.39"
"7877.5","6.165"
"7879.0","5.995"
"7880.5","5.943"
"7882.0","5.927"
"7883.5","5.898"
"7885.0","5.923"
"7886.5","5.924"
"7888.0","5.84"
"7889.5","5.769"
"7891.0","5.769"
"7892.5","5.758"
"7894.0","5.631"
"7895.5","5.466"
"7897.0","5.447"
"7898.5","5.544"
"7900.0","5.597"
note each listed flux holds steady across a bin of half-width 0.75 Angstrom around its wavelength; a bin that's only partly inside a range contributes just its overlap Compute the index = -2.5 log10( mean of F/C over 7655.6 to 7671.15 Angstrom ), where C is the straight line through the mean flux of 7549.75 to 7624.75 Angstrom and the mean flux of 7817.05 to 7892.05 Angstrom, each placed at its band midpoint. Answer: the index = 0.16 mag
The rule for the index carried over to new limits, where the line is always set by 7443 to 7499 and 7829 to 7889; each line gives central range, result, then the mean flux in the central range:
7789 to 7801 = 0.09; 5.6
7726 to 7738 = 0.06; 5.81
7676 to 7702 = 0.02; 6.07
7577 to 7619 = 0.02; 6.11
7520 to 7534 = -0.02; 6.42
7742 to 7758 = 0.12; 5.48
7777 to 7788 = 0.05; 5.81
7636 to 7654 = 0.06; 5.9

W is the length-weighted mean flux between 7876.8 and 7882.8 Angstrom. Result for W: 6.01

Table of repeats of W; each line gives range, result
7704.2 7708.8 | 6.47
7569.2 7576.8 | 6.41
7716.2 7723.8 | 5.82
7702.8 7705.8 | 6.67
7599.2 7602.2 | 6.21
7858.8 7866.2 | 6.24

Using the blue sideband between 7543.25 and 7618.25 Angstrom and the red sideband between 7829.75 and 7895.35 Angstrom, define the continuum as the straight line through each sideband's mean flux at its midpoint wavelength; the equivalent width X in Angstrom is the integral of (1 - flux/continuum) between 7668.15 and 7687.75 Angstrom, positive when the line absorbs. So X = -0.2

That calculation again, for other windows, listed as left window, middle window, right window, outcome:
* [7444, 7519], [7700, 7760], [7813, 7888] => 4.8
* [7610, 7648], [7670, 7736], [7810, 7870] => 0.7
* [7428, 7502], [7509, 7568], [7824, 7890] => -0.9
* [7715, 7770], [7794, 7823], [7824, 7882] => 0.6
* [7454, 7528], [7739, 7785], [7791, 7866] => 4.9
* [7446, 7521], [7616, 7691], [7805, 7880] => 2.2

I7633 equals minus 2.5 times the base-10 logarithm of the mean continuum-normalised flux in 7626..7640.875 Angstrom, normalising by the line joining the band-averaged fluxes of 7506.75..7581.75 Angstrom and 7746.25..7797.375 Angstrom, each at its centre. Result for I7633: -0.04 mag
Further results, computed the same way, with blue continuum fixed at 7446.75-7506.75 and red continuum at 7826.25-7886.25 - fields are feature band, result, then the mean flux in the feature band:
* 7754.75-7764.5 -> 0.38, 4.31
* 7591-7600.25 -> 0.00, 6.25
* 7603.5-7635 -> 0.02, 6.1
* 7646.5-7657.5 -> 0.07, 5.83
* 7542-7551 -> -0.03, 6.48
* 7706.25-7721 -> 0.06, 5.84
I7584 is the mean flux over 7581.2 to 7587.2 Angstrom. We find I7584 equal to 6.31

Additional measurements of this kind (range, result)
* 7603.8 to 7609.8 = 6.2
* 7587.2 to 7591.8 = 6.16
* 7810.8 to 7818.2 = 5.9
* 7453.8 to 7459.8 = 6.52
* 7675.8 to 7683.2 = 6.72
